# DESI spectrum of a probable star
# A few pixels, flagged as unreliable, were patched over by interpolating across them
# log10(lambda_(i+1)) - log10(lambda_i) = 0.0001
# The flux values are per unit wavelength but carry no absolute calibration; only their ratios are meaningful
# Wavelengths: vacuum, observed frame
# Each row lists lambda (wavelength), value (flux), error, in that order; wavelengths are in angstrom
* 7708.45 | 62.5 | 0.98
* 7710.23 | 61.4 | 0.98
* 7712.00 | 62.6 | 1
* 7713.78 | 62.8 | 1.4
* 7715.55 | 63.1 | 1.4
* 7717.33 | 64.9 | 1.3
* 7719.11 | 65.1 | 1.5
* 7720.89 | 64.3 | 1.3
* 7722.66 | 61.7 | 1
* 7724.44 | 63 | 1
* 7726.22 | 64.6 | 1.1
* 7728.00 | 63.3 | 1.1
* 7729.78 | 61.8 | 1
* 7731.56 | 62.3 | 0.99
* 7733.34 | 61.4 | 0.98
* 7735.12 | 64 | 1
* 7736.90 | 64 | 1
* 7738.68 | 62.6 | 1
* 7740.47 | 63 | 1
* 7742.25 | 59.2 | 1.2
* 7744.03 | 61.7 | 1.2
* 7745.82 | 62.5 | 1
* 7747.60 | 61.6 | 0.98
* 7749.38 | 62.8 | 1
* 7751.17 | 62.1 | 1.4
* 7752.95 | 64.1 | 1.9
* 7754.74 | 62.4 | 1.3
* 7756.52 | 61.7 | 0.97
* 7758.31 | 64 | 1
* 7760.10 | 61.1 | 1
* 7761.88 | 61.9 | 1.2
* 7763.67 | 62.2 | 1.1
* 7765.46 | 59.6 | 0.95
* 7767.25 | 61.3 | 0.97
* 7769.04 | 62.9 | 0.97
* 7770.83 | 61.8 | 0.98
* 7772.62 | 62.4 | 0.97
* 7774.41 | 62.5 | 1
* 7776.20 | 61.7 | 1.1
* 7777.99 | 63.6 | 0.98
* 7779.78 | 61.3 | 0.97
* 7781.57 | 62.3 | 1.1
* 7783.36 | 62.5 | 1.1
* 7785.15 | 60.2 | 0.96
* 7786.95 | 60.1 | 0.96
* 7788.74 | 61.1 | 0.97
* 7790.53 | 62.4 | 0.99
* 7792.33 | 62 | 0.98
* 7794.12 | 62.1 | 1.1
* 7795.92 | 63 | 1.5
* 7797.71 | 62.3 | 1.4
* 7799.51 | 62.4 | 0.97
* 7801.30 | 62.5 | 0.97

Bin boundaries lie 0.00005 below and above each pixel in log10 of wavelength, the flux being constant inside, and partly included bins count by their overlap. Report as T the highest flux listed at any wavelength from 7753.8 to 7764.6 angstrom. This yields 64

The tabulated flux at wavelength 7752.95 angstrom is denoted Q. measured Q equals 64.1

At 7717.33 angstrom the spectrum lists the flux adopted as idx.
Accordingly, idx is 64.9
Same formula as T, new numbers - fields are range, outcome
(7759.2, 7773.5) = 62.9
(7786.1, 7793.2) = 62.4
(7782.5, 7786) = 62.5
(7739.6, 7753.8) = 64.1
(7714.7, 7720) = 65.1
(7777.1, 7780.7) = 63.6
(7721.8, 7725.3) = 63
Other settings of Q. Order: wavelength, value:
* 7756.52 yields 61.7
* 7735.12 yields 64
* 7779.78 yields 61.3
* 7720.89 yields 64.3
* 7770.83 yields 61.8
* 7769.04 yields 62.9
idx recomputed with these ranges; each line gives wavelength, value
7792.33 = 62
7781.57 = 62.3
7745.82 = 62.5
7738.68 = 62.6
